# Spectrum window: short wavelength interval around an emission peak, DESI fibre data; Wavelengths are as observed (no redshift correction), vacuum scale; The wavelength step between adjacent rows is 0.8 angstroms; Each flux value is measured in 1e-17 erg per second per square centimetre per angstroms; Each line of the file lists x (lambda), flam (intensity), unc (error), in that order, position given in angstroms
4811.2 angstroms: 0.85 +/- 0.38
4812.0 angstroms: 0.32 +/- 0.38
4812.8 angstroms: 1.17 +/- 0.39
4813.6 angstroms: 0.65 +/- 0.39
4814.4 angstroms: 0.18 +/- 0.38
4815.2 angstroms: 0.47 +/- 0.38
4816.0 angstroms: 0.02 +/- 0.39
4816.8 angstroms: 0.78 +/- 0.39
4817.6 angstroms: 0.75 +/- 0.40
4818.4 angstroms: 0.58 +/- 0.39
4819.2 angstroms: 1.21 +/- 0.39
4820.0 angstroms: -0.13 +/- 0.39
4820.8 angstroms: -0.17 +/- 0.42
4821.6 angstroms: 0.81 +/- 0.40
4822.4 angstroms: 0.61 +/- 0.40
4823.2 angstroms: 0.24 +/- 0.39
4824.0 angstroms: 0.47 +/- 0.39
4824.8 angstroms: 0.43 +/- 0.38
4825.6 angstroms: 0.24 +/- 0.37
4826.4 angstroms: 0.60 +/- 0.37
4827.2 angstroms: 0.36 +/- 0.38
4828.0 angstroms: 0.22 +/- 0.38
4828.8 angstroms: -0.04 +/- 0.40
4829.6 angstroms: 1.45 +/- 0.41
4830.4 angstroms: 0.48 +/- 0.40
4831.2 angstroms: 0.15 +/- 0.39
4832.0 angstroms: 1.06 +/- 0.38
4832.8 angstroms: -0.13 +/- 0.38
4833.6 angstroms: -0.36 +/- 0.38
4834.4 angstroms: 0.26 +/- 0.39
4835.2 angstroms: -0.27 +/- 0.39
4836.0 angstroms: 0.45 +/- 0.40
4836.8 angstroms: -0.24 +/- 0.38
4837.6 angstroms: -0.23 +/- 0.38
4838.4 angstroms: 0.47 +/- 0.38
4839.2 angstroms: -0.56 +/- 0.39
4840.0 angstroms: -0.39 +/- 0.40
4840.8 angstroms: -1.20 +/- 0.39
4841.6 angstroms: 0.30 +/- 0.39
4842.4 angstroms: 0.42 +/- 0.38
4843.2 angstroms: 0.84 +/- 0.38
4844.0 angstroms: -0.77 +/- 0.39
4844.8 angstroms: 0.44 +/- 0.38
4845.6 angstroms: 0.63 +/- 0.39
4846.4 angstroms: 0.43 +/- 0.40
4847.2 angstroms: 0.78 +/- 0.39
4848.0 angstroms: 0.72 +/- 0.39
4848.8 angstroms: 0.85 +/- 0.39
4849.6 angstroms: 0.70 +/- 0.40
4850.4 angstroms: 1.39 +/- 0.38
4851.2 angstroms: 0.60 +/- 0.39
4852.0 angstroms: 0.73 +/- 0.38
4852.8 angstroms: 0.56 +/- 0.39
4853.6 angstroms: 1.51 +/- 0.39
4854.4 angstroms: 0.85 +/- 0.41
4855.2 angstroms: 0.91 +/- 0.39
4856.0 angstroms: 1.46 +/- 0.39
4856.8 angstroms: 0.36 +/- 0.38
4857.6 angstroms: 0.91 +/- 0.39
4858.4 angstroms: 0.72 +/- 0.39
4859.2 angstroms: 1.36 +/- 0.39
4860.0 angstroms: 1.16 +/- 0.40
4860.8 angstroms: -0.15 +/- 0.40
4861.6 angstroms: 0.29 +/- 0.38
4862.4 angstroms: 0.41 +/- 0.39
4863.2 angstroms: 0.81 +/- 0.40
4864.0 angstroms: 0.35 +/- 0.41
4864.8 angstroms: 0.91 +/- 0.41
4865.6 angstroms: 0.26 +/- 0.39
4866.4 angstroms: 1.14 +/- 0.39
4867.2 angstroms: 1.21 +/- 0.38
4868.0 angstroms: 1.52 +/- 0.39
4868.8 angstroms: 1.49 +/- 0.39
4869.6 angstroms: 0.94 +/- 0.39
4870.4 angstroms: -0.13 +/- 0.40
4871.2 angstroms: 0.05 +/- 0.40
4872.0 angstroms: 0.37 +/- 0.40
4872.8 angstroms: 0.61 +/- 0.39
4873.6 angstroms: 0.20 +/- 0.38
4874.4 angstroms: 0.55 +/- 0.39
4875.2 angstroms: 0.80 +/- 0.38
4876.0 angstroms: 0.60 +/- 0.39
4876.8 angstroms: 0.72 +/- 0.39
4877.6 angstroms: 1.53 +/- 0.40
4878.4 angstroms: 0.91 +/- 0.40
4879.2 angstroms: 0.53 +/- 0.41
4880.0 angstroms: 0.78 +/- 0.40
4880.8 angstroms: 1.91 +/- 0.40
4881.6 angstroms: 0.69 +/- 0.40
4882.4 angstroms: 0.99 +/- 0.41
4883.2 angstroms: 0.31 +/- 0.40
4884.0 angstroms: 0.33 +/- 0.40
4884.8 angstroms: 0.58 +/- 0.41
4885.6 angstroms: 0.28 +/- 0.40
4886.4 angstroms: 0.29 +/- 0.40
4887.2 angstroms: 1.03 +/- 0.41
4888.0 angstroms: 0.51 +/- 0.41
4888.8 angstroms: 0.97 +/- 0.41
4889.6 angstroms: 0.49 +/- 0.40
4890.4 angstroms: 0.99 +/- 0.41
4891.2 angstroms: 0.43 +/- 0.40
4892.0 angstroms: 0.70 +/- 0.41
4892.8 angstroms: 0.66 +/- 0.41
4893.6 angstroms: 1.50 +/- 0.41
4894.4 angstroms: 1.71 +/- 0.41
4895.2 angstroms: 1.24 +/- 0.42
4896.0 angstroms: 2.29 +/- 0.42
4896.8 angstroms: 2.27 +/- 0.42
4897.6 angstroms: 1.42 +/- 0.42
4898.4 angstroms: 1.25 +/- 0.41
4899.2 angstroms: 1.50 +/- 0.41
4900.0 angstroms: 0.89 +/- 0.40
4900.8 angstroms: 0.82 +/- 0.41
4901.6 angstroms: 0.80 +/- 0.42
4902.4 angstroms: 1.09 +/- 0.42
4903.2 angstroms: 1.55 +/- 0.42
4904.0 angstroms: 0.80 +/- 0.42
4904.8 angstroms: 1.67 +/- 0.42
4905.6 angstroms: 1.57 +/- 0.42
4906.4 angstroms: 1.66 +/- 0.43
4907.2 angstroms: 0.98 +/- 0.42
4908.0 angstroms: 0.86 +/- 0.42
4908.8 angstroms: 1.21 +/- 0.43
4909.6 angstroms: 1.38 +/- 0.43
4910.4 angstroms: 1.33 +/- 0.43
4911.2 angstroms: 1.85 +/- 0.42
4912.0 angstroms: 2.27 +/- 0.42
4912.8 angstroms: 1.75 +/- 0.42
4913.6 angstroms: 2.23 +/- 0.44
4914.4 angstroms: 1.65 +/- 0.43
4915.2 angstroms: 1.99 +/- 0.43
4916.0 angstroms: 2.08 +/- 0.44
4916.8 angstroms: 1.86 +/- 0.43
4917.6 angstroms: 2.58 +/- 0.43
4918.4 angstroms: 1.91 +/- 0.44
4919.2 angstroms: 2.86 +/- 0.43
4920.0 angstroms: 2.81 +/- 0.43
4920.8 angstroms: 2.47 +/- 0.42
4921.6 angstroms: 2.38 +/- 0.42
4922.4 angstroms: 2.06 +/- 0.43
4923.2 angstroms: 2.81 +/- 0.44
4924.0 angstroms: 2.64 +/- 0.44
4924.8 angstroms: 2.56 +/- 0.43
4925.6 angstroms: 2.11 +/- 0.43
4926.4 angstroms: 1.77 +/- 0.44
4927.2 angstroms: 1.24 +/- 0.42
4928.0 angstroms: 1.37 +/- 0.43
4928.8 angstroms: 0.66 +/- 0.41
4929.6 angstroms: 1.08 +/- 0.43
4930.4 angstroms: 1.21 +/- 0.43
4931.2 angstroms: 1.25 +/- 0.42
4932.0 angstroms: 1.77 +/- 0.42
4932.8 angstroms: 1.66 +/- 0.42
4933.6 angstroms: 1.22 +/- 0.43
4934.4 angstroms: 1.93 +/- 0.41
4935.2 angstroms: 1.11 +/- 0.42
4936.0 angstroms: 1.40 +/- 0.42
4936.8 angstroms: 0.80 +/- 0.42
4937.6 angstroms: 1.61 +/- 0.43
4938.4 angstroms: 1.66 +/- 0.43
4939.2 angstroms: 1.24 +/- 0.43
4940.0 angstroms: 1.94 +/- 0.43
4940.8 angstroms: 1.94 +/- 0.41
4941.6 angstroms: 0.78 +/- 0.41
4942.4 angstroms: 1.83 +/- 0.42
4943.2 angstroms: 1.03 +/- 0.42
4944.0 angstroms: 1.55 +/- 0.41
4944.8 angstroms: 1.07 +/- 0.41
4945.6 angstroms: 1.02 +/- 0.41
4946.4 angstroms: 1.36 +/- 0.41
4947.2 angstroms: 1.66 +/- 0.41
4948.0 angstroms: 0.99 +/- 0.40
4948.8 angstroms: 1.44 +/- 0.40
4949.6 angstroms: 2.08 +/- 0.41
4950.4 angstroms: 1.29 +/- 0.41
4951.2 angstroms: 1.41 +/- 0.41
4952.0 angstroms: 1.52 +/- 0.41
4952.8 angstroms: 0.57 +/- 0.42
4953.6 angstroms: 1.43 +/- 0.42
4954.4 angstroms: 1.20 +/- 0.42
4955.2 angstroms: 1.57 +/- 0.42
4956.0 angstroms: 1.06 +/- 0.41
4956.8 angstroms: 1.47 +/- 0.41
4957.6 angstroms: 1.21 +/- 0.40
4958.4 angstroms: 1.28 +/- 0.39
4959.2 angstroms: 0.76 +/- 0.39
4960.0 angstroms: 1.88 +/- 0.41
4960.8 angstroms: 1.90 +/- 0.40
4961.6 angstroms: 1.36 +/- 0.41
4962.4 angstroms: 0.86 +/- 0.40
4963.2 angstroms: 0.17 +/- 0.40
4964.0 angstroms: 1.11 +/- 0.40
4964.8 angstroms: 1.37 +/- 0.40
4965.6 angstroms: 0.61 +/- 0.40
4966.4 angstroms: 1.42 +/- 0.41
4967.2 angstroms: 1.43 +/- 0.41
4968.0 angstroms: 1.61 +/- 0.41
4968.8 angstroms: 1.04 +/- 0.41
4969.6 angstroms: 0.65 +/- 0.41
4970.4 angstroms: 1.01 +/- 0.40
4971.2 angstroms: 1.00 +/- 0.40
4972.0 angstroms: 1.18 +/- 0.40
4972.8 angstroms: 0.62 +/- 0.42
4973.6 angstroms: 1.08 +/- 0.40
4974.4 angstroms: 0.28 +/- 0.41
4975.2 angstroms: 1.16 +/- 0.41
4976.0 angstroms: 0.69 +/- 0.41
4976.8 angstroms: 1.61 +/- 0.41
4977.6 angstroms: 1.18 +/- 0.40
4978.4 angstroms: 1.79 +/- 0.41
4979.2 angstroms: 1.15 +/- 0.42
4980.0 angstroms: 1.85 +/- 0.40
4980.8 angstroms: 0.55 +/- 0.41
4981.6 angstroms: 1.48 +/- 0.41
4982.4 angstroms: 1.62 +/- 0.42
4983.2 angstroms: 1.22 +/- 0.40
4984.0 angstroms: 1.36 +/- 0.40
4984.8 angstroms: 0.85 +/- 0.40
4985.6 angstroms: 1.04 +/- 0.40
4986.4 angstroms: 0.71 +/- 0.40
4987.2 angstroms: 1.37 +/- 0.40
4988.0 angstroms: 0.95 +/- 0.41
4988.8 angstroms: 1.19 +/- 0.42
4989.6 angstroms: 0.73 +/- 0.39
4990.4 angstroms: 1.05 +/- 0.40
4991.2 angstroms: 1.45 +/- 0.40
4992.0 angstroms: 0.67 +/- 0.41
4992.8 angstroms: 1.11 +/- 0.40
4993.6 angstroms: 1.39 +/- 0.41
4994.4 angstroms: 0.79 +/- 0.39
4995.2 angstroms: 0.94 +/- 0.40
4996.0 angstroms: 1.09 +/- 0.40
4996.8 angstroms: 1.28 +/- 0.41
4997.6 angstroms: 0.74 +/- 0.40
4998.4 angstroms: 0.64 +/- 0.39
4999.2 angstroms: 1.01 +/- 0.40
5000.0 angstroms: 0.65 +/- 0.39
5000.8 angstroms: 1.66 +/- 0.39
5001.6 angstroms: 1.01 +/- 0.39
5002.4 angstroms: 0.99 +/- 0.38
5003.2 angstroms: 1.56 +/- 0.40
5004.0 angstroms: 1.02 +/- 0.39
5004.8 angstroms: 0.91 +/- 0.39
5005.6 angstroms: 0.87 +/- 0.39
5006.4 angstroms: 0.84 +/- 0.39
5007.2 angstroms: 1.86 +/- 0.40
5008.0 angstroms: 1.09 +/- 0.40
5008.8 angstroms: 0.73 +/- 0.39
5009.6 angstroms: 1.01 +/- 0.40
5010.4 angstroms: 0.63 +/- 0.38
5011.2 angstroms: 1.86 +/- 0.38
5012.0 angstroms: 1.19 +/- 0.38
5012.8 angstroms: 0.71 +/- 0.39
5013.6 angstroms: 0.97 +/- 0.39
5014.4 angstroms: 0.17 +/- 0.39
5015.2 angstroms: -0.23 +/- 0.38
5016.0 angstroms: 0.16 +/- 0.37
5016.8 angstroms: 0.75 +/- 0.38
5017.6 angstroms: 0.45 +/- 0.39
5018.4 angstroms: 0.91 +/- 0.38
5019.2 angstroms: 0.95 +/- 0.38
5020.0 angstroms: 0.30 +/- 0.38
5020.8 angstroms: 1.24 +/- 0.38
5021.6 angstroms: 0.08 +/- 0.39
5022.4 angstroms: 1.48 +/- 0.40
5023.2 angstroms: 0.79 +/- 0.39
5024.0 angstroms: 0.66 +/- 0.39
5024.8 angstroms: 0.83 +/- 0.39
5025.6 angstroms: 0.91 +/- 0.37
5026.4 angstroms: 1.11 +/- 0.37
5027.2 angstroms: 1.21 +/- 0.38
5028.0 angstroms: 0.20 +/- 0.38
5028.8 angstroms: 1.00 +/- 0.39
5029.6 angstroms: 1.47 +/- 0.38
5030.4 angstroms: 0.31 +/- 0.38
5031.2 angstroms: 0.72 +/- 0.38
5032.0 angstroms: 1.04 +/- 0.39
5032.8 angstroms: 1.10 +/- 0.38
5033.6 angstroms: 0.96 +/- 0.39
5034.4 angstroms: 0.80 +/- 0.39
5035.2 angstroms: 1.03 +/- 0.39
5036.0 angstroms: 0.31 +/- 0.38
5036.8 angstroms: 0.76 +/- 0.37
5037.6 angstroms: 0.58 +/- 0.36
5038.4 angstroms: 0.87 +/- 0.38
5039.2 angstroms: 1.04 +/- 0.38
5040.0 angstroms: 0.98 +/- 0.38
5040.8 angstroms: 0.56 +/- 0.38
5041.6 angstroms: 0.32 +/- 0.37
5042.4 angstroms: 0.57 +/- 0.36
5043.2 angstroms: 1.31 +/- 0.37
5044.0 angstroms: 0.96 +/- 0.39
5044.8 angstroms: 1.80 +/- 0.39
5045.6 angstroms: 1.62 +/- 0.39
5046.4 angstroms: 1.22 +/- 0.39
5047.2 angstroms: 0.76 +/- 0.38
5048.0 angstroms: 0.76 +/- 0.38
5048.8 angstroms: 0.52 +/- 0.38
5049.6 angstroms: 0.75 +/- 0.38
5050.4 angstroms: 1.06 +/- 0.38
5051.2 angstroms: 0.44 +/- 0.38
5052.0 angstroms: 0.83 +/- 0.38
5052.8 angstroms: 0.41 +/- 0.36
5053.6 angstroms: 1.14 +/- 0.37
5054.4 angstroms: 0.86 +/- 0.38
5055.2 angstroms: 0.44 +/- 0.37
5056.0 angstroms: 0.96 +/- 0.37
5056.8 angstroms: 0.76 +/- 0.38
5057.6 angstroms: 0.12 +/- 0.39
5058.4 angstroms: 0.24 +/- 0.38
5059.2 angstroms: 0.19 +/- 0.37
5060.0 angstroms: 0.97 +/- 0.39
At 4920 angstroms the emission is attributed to Lyman alpha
